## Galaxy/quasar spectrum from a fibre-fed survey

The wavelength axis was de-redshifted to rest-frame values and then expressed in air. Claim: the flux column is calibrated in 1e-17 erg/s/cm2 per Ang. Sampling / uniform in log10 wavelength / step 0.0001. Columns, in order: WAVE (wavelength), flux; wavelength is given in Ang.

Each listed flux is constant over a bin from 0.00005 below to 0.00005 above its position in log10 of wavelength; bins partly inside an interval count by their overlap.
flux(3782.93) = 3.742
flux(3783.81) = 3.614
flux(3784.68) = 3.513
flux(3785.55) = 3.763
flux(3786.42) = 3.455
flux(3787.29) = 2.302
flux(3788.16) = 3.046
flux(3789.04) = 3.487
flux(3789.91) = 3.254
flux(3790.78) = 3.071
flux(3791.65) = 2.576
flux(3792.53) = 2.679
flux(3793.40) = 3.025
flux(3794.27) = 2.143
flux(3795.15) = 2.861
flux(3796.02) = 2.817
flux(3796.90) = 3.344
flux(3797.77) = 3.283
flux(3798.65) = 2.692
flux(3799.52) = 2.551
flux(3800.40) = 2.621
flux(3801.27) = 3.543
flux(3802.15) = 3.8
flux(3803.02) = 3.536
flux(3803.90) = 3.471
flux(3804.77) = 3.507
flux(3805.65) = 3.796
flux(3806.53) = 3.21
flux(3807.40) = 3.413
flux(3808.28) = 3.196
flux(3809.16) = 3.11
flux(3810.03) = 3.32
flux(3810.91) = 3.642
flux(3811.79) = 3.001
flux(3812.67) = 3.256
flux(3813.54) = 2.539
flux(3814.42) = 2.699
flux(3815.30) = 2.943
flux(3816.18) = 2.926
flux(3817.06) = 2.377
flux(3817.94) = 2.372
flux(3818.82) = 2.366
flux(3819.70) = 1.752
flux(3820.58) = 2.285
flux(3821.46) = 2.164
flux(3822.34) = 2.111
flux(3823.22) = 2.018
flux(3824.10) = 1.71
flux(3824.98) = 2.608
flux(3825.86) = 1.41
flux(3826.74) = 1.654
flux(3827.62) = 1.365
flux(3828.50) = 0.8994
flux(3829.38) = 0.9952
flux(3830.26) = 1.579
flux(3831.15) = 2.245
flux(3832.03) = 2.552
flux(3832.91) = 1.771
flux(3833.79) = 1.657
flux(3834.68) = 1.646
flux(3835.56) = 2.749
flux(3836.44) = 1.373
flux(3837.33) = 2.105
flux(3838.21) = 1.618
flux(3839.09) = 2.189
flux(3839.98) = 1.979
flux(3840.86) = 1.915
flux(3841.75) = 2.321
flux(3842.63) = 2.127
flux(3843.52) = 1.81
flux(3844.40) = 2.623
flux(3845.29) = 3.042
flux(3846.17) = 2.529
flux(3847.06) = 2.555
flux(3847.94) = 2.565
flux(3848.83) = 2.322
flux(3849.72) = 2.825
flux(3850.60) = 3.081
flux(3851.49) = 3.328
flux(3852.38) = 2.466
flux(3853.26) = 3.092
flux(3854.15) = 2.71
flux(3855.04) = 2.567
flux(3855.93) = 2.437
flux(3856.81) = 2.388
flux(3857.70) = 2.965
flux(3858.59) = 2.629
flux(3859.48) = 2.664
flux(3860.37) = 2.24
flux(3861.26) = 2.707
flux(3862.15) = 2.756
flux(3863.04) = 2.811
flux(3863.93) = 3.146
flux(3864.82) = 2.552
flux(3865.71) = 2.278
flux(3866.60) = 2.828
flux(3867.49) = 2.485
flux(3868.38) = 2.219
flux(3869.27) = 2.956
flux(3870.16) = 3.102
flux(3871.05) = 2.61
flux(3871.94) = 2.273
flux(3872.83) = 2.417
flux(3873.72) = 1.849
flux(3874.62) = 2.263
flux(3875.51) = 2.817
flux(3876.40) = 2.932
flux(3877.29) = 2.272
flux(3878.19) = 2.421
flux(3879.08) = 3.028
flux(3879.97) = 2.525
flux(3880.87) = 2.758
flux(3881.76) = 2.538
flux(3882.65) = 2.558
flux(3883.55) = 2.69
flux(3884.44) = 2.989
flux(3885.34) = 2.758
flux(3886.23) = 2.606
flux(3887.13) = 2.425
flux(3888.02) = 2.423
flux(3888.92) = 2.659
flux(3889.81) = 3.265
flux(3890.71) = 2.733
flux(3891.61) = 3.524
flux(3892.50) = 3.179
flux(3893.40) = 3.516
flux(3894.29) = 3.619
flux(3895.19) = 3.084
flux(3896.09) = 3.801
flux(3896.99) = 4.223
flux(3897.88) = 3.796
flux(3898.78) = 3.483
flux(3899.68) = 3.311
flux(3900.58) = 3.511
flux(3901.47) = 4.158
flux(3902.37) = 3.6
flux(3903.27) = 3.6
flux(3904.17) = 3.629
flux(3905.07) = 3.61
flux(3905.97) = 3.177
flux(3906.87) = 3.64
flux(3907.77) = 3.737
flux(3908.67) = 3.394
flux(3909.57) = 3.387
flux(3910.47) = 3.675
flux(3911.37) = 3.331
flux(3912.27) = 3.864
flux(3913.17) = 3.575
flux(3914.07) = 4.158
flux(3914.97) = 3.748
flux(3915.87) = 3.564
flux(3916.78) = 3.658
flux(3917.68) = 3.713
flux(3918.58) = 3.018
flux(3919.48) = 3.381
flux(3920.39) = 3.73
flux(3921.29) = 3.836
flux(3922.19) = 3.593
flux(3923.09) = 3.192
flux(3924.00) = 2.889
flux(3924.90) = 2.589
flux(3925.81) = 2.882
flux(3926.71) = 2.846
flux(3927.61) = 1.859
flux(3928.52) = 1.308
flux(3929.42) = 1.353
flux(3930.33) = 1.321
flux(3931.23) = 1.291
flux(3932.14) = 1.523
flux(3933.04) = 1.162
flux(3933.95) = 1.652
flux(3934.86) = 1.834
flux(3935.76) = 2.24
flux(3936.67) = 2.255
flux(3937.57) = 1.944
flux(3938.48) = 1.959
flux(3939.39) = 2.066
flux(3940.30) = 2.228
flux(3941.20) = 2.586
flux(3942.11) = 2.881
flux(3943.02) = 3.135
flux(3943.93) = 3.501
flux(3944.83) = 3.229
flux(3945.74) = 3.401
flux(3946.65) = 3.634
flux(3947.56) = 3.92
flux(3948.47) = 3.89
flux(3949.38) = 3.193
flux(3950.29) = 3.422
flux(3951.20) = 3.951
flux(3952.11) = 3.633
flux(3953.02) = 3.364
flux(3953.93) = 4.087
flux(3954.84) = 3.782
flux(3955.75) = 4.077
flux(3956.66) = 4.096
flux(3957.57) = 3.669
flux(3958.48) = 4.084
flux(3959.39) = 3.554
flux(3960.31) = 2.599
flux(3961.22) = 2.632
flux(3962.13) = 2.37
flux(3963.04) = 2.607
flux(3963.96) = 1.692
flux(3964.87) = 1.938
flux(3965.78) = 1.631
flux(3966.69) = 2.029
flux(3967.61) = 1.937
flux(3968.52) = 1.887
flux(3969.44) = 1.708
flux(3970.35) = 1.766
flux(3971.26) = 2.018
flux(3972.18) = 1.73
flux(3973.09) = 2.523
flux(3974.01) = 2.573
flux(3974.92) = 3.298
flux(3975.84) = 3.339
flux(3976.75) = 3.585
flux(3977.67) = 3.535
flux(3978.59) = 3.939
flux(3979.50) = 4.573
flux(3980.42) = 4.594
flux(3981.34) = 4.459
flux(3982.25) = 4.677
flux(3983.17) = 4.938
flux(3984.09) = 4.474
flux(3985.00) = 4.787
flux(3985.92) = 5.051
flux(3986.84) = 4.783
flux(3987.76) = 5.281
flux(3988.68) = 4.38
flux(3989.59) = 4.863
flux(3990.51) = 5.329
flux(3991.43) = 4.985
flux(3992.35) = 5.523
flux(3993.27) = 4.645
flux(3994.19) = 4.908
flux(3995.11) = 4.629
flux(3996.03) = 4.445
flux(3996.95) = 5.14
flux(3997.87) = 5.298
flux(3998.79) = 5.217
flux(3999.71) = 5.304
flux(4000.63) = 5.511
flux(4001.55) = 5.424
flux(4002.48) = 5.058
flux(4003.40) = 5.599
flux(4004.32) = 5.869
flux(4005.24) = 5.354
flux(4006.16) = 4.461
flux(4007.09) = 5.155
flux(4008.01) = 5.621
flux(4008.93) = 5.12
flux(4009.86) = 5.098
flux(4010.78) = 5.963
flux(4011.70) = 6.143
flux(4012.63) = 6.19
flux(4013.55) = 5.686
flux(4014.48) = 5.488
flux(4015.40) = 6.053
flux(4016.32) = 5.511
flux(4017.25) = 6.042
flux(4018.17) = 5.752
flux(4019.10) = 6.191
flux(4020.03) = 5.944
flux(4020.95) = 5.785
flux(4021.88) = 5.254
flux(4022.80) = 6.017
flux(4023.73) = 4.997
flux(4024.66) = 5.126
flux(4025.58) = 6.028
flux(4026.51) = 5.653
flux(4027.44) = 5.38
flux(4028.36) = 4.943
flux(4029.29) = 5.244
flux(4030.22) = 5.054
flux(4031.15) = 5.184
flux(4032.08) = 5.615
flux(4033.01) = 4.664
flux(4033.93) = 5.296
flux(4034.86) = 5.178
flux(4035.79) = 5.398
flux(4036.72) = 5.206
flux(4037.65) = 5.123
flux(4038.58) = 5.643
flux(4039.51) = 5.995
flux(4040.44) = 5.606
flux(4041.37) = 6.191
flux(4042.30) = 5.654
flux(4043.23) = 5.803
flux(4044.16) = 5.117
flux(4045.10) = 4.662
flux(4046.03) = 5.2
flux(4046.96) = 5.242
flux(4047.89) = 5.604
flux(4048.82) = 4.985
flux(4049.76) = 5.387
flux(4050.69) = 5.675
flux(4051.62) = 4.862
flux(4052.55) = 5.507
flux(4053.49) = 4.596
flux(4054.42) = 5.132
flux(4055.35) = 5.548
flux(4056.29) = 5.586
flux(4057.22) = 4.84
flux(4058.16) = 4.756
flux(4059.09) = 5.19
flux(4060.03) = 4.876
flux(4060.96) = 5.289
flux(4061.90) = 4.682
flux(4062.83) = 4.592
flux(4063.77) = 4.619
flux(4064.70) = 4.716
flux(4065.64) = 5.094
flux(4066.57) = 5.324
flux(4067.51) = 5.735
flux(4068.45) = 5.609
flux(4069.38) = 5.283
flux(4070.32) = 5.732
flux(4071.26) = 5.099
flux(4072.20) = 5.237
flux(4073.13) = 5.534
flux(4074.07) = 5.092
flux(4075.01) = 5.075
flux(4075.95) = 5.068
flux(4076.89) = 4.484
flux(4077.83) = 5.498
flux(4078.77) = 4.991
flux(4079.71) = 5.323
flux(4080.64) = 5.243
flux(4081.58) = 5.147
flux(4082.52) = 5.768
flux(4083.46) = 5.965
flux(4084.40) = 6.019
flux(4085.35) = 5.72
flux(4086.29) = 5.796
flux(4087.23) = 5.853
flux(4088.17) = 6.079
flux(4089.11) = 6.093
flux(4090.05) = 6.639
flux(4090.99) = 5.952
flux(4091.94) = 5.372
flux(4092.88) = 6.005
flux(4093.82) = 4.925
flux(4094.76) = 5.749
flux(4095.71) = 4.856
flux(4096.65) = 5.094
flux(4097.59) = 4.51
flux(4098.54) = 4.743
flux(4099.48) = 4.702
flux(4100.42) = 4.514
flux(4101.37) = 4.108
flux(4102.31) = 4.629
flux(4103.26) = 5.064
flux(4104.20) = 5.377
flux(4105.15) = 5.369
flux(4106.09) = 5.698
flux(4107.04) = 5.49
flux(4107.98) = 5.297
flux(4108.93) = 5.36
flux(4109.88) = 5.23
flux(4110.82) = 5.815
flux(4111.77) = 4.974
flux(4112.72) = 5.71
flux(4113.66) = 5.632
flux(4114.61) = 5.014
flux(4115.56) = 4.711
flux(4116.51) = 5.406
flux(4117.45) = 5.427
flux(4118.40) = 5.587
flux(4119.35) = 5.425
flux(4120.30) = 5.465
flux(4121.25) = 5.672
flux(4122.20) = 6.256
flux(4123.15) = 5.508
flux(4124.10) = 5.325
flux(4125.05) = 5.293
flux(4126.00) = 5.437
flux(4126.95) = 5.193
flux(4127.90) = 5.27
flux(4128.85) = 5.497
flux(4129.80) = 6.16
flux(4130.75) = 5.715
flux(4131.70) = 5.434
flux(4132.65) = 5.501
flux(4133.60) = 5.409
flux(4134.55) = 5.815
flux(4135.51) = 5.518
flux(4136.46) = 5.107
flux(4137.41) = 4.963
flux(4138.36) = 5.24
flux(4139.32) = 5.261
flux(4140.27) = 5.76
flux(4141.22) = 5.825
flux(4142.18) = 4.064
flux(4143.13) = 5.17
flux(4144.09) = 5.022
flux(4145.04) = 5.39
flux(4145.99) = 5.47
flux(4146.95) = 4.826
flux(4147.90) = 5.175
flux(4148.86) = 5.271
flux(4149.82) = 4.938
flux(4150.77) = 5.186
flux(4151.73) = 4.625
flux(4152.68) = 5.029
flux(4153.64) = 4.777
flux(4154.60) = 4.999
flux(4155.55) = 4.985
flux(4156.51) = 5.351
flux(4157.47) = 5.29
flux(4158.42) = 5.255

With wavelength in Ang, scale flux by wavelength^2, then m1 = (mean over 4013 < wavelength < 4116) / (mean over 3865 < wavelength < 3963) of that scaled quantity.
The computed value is 1.92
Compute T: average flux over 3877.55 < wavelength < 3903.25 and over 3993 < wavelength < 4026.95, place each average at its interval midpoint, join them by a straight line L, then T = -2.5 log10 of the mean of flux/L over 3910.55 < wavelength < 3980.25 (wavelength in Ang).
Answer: 0.393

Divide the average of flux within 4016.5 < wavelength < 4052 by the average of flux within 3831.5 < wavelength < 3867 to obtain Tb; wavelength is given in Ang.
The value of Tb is 2.2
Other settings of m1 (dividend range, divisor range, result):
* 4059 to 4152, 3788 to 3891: 2.35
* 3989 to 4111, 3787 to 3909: 2.16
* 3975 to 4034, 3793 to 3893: 2.17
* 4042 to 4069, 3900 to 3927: 1.59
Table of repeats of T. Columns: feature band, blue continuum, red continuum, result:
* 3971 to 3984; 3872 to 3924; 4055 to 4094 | 0.17 mag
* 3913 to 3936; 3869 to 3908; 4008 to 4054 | 0.33 mag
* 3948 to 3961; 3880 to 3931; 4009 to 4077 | 0.09 mag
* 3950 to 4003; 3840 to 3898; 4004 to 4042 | 0.23 mag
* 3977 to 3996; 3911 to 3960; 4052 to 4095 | -0.21 mag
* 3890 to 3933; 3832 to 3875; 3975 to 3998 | 0.05 mag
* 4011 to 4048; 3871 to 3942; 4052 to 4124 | -0.22 mag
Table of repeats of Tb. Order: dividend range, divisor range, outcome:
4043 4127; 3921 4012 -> 1.48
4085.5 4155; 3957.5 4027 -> 1.20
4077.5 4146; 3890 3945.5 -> 1.78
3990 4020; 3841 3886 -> 2.07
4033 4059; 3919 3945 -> 2.20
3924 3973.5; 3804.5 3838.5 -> 1.11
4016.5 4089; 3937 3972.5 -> 1.87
